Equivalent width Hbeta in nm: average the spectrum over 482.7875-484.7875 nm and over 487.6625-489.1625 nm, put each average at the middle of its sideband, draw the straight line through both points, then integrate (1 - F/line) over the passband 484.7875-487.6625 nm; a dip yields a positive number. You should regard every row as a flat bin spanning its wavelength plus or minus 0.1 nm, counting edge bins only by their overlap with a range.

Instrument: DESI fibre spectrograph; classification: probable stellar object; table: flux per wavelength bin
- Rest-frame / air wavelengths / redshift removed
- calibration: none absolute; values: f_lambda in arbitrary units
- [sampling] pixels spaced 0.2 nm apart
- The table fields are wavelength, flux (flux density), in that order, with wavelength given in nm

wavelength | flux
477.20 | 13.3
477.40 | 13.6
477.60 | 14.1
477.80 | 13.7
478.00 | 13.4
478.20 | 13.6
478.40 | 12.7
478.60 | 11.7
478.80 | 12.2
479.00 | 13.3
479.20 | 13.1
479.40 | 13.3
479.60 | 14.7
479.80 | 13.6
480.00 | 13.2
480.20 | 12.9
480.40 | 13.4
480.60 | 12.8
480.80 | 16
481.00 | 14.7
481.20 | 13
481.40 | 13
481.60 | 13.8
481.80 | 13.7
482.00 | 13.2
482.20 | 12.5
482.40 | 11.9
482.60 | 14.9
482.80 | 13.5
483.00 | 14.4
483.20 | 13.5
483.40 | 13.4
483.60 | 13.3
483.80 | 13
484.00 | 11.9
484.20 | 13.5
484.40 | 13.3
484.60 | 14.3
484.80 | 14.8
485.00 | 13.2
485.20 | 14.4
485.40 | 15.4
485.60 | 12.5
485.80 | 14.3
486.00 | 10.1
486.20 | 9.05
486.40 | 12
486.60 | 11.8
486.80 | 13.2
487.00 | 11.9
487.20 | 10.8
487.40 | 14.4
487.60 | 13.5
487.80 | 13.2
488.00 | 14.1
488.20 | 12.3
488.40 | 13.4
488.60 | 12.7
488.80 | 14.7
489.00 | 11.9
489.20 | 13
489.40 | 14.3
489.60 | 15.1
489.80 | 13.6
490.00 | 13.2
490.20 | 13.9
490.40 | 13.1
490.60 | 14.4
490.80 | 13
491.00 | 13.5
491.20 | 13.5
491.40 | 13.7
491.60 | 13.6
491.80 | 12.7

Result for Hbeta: 0.14 nm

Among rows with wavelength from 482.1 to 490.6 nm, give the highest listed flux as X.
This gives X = 15.4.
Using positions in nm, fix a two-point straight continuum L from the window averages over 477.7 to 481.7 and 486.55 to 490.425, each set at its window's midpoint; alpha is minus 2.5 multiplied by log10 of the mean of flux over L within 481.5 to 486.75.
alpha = 0.01 mag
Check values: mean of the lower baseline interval 13.4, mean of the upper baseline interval 13.2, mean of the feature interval 13.1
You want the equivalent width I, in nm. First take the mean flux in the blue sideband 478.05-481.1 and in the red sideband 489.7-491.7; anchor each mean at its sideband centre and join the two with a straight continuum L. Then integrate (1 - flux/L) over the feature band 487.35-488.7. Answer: 0.02 nm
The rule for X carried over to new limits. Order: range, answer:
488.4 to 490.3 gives 15.1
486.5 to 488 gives 14.4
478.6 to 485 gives 16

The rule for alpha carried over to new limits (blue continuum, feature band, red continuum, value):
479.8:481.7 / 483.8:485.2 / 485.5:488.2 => -0.06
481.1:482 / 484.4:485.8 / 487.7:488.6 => -0.06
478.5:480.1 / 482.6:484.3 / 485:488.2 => -0.04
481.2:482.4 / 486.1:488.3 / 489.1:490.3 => 0.10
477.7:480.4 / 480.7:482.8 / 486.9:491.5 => -0.03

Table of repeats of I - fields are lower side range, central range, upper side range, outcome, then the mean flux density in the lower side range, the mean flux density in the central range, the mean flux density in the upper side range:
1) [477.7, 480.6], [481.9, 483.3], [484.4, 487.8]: -0.04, 13.2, 13.4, 12.9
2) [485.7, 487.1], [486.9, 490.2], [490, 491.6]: -0.16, 11.8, 13.3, 13.6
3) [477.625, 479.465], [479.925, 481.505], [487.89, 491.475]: -0.06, 13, 13.6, 13.5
